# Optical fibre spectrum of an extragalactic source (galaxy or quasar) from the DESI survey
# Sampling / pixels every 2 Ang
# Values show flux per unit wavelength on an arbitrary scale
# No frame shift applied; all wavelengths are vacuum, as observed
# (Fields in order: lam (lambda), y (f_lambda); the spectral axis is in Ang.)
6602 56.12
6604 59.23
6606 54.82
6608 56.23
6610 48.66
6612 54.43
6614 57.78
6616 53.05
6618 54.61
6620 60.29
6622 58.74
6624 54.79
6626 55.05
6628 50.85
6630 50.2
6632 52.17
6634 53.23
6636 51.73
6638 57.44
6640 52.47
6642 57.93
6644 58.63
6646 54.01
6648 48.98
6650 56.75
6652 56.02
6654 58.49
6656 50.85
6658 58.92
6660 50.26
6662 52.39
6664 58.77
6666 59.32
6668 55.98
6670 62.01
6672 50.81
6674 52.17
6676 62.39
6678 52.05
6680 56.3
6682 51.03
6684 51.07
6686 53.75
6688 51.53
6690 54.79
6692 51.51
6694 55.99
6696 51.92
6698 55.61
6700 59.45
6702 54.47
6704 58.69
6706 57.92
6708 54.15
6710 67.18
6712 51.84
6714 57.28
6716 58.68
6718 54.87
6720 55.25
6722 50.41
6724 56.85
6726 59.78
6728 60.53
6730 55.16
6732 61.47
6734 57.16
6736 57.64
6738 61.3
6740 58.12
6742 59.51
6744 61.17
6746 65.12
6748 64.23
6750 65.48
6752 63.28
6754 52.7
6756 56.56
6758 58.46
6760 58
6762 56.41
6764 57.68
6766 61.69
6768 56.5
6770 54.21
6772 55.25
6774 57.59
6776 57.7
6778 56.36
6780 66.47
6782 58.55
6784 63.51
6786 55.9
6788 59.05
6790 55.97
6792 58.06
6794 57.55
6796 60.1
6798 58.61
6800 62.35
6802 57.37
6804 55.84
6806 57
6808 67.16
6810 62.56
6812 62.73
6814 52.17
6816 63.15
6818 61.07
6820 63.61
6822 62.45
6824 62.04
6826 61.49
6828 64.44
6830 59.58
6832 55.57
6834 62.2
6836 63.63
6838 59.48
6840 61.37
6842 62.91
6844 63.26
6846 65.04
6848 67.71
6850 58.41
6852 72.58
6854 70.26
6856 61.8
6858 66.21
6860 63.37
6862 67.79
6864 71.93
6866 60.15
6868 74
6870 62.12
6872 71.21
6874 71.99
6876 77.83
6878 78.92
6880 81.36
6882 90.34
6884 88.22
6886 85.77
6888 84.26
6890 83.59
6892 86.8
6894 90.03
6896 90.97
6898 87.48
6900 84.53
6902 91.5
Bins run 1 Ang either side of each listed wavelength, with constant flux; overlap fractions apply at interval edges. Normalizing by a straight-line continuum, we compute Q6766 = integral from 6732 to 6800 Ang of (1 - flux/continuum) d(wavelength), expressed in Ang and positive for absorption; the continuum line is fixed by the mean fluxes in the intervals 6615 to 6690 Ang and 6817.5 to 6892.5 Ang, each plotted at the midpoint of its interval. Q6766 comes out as 3.95 Ang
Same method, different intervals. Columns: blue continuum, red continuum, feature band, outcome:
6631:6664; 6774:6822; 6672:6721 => 0.8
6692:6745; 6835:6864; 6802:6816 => 0.6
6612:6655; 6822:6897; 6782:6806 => 2.8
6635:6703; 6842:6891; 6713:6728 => 0.7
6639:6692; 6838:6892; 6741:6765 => 0.9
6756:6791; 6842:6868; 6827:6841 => 0.7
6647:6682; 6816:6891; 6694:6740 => 1.4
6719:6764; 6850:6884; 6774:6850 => 6.1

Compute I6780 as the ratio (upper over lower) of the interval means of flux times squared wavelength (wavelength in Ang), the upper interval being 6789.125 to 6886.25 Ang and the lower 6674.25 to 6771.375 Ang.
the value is 1.2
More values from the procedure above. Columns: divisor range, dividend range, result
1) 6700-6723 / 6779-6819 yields 1.08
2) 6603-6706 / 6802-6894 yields 1.31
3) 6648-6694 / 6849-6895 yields 1.45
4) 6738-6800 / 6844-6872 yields 1.15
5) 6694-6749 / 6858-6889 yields 1.35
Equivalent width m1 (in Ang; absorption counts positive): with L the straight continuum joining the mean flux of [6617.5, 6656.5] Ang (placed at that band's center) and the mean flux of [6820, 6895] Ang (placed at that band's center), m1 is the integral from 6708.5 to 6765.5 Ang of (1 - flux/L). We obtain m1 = 2.7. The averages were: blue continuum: 54.7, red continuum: 69.9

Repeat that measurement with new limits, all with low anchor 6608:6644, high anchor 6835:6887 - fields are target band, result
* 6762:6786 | 2.1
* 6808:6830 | 1.8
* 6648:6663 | 0.5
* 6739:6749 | 0.1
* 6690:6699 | 0.8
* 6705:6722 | 1.0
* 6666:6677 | 0.1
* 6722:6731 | 0.6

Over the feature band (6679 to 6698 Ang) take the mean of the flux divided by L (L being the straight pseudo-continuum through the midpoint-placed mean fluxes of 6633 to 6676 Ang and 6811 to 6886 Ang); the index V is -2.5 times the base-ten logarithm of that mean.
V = 0.08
